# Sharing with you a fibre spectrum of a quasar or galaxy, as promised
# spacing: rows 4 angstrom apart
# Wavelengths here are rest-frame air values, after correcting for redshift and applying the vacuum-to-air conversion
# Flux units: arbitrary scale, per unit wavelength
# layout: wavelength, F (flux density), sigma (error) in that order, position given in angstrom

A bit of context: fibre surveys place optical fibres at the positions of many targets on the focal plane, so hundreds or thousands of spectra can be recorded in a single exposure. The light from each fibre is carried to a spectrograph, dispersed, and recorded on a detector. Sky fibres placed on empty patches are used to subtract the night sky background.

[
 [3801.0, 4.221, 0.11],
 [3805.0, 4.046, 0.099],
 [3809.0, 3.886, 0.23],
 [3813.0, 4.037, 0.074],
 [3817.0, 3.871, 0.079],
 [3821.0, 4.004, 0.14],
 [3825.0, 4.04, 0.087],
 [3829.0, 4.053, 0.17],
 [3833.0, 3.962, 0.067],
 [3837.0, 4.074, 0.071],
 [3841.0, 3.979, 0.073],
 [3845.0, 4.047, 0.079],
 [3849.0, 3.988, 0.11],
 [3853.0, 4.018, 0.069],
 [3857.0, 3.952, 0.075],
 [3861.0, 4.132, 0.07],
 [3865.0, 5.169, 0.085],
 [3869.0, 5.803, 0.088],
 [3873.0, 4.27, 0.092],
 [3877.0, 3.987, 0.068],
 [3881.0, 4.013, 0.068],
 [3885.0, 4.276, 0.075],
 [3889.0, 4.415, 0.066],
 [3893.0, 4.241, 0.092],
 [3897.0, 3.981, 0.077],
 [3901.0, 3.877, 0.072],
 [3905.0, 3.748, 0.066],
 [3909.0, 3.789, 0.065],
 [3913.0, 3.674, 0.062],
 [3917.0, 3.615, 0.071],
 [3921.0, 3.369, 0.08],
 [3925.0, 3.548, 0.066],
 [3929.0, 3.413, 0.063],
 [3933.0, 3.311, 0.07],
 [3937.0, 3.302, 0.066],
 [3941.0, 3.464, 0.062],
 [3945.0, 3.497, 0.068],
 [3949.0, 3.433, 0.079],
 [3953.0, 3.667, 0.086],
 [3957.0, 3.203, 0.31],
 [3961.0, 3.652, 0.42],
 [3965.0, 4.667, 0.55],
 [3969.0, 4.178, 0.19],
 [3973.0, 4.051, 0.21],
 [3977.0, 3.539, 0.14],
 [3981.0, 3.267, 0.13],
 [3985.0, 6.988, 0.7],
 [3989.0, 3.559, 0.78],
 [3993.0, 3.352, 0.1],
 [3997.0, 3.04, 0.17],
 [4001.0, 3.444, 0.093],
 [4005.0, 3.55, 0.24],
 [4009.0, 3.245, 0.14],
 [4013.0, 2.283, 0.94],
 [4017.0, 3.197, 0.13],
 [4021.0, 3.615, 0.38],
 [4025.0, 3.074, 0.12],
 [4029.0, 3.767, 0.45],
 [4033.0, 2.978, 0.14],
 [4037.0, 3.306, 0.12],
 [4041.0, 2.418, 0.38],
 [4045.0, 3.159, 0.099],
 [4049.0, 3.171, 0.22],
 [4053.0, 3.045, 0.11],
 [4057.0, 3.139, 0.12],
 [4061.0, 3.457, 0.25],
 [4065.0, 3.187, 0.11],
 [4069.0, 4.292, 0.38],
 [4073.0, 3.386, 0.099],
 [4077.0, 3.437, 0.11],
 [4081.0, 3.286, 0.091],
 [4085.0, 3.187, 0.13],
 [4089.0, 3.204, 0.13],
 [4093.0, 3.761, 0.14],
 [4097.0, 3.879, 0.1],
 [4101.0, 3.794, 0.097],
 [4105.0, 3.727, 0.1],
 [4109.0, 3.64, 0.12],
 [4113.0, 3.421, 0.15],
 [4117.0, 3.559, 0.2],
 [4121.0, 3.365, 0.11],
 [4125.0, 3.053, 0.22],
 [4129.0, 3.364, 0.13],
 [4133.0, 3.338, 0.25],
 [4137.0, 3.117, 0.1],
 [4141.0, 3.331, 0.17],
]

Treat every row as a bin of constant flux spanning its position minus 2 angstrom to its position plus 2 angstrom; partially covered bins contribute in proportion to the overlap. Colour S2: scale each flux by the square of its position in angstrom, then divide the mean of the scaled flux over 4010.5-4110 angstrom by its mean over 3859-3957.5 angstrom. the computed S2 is 0.9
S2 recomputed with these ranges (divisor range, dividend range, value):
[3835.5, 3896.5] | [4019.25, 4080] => 0.84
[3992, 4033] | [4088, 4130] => 1.14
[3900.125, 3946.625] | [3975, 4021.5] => 1.05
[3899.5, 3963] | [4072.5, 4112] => 1.08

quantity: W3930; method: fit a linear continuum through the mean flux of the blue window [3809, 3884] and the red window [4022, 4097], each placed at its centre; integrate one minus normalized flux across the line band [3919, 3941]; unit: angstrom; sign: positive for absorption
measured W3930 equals 2.5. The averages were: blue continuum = 4.18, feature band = 3.4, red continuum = 3.31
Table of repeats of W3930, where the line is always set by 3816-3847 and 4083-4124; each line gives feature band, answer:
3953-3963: 0.8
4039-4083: 4.2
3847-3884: -3.9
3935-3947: 1.3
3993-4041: 6.4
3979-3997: -2.0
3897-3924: 1.2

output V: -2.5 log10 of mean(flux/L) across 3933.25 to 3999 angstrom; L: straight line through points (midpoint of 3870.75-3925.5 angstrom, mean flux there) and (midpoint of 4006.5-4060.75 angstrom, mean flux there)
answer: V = -0.081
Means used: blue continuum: 3.93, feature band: 3.79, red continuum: 3.12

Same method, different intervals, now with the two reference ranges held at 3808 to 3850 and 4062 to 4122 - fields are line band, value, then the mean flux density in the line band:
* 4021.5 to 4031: 0.06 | 3.45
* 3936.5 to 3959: 0.11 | 3.44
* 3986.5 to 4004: 0.07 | 3.46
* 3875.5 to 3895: -0.08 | 4.19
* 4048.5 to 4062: 0.13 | 3.19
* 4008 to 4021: 0.22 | 2.99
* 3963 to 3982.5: -0.06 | 3.96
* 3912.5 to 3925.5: 0.09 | 3.54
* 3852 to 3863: -0.02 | 4.04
